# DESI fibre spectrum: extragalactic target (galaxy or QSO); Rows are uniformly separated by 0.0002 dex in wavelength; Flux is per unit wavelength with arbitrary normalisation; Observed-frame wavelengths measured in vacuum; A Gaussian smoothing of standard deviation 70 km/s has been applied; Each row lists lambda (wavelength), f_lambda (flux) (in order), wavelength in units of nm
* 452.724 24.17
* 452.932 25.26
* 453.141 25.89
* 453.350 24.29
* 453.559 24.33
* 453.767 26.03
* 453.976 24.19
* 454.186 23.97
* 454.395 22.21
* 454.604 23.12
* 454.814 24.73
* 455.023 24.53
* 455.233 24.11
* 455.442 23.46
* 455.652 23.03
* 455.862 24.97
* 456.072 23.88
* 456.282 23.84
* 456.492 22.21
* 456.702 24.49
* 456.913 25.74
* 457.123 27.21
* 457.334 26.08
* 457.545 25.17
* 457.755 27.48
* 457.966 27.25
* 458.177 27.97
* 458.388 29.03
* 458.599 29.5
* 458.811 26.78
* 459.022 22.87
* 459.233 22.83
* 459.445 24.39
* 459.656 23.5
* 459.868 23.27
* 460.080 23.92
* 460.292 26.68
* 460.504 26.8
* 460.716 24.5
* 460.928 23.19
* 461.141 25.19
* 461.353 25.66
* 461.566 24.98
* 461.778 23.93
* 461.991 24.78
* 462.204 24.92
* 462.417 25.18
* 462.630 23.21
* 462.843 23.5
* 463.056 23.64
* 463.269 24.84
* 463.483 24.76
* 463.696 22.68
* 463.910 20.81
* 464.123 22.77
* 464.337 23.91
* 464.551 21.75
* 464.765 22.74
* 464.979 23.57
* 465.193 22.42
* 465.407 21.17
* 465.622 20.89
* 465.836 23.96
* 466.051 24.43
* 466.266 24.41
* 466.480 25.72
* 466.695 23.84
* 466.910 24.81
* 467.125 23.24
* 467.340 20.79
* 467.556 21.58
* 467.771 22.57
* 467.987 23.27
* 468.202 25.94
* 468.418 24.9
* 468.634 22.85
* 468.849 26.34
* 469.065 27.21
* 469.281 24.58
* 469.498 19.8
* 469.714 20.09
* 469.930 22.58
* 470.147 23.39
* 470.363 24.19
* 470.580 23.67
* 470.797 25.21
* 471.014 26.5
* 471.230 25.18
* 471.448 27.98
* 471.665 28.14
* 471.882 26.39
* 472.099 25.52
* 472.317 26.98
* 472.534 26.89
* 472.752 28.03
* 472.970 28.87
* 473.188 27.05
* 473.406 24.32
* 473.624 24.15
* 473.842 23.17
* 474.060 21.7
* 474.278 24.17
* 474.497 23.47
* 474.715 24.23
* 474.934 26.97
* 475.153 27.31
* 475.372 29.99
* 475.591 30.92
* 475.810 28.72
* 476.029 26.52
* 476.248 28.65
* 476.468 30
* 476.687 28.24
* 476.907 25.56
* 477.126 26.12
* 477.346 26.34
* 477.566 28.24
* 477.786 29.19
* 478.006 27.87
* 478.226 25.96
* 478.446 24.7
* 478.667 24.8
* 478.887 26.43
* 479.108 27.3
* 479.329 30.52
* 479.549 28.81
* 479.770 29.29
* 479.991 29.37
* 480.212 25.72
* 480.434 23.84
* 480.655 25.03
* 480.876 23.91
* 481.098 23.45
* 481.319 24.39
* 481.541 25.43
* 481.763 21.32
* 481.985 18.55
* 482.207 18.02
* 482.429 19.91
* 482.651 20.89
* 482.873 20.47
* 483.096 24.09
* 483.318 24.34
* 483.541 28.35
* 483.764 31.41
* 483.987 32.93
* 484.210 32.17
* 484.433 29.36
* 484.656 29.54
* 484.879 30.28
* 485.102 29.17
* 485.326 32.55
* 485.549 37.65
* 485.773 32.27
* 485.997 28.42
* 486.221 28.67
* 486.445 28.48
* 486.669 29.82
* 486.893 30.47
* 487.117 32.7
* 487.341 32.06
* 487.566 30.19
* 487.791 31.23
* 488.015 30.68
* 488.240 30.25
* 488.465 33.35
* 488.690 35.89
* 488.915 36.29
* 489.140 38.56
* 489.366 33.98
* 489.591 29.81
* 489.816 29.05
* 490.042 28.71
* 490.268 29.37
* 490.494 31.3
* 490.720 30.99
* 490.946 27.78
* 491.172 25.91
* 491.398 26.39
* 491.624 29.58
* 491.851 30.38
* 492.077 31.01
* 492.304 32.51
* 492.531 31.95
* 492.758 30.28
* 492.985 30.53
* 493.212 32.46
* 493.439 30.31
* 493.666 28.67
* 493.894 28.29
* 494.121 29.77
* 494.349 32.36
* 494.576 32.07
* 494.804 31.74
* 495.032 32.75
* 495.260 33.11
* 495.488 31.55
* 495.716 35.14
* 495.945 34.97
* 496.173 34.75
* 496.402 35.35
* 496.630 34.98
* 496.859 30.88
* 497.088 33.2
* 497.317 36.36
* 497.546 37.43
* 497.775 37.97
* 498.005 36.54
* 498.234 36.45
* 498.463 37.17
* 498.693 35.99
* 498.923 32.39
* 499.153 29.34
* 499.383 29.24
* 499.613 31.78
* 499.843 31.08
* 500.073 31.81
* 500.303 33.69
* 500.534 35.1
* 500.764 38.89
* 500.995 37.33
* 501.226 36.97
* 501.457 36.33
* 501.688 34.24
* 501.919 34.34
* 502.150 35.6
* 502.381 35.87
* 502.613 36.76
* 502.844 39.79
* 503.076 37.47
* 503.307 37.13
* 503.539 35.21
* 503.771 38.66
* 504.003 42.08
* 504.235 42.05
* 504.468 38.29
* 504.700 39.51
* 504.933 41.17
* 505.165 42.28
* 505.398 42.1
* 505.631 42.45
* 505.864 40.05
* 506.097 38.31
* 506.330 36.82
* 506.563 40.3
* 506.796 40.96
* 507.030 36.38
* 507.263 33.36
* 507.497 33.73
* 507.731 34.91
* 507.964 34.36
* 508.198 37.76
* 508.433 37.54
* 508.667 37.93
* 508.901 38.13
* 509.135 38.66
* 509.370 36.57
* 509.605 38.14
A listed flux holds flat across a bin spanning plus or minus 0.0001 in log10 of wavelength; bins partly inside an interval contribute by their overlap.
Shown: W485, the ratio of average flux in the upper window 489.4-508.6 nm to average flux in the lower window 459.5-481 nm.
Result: 1.37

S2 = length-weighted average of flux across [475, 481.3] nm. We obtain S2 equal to 27.2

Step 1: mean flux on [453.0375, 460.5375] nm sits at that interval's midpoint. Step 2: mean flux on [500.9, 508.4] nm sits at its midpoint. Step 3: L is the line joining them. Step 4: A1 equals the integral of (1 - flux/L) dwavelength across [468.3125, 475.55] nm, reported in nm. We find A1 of 0.95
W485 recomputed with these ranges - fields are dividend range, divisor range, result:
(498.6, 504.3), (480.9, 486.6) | 1.32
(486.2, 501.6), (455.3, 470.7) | 1.34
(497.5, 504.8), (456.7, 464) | 1.44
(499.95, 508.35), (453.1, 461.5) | 1.51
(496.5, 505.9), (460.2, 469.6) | 1.53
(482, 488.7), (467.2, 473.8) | 1.17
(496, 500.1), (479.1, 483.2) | 1.41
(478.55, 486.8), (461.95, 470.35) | 1.15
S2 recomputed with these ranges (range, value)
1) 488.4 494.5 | 30.9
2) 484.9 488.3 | 31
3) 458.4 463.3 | 24.8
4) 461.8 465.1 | 23.5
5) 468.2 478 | 25.9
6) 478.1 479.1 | 25.7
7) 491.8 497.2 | 32.1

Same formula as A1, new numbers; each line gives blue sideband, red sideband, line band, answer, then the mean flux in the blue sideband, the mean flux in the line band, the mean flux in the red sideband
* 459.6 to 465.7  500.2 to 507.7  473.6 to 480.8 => 0.490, 23.8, 26.8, 37.9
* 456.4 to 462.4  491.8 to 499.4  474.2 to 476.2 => 0.116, 25.4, 27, 33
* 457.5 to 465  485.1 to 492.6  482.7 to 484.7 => 0.142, 24.7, 27.8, 31.1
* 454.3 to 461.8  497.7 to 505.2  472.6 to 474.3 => 0.217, 25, 25.3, 36.3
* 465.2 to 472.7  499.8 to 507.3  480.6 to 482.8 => 0.545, 24.3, 22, 37.8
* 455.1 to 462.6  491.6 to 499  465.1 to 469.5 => 0.536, 25.1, 23.7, 33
